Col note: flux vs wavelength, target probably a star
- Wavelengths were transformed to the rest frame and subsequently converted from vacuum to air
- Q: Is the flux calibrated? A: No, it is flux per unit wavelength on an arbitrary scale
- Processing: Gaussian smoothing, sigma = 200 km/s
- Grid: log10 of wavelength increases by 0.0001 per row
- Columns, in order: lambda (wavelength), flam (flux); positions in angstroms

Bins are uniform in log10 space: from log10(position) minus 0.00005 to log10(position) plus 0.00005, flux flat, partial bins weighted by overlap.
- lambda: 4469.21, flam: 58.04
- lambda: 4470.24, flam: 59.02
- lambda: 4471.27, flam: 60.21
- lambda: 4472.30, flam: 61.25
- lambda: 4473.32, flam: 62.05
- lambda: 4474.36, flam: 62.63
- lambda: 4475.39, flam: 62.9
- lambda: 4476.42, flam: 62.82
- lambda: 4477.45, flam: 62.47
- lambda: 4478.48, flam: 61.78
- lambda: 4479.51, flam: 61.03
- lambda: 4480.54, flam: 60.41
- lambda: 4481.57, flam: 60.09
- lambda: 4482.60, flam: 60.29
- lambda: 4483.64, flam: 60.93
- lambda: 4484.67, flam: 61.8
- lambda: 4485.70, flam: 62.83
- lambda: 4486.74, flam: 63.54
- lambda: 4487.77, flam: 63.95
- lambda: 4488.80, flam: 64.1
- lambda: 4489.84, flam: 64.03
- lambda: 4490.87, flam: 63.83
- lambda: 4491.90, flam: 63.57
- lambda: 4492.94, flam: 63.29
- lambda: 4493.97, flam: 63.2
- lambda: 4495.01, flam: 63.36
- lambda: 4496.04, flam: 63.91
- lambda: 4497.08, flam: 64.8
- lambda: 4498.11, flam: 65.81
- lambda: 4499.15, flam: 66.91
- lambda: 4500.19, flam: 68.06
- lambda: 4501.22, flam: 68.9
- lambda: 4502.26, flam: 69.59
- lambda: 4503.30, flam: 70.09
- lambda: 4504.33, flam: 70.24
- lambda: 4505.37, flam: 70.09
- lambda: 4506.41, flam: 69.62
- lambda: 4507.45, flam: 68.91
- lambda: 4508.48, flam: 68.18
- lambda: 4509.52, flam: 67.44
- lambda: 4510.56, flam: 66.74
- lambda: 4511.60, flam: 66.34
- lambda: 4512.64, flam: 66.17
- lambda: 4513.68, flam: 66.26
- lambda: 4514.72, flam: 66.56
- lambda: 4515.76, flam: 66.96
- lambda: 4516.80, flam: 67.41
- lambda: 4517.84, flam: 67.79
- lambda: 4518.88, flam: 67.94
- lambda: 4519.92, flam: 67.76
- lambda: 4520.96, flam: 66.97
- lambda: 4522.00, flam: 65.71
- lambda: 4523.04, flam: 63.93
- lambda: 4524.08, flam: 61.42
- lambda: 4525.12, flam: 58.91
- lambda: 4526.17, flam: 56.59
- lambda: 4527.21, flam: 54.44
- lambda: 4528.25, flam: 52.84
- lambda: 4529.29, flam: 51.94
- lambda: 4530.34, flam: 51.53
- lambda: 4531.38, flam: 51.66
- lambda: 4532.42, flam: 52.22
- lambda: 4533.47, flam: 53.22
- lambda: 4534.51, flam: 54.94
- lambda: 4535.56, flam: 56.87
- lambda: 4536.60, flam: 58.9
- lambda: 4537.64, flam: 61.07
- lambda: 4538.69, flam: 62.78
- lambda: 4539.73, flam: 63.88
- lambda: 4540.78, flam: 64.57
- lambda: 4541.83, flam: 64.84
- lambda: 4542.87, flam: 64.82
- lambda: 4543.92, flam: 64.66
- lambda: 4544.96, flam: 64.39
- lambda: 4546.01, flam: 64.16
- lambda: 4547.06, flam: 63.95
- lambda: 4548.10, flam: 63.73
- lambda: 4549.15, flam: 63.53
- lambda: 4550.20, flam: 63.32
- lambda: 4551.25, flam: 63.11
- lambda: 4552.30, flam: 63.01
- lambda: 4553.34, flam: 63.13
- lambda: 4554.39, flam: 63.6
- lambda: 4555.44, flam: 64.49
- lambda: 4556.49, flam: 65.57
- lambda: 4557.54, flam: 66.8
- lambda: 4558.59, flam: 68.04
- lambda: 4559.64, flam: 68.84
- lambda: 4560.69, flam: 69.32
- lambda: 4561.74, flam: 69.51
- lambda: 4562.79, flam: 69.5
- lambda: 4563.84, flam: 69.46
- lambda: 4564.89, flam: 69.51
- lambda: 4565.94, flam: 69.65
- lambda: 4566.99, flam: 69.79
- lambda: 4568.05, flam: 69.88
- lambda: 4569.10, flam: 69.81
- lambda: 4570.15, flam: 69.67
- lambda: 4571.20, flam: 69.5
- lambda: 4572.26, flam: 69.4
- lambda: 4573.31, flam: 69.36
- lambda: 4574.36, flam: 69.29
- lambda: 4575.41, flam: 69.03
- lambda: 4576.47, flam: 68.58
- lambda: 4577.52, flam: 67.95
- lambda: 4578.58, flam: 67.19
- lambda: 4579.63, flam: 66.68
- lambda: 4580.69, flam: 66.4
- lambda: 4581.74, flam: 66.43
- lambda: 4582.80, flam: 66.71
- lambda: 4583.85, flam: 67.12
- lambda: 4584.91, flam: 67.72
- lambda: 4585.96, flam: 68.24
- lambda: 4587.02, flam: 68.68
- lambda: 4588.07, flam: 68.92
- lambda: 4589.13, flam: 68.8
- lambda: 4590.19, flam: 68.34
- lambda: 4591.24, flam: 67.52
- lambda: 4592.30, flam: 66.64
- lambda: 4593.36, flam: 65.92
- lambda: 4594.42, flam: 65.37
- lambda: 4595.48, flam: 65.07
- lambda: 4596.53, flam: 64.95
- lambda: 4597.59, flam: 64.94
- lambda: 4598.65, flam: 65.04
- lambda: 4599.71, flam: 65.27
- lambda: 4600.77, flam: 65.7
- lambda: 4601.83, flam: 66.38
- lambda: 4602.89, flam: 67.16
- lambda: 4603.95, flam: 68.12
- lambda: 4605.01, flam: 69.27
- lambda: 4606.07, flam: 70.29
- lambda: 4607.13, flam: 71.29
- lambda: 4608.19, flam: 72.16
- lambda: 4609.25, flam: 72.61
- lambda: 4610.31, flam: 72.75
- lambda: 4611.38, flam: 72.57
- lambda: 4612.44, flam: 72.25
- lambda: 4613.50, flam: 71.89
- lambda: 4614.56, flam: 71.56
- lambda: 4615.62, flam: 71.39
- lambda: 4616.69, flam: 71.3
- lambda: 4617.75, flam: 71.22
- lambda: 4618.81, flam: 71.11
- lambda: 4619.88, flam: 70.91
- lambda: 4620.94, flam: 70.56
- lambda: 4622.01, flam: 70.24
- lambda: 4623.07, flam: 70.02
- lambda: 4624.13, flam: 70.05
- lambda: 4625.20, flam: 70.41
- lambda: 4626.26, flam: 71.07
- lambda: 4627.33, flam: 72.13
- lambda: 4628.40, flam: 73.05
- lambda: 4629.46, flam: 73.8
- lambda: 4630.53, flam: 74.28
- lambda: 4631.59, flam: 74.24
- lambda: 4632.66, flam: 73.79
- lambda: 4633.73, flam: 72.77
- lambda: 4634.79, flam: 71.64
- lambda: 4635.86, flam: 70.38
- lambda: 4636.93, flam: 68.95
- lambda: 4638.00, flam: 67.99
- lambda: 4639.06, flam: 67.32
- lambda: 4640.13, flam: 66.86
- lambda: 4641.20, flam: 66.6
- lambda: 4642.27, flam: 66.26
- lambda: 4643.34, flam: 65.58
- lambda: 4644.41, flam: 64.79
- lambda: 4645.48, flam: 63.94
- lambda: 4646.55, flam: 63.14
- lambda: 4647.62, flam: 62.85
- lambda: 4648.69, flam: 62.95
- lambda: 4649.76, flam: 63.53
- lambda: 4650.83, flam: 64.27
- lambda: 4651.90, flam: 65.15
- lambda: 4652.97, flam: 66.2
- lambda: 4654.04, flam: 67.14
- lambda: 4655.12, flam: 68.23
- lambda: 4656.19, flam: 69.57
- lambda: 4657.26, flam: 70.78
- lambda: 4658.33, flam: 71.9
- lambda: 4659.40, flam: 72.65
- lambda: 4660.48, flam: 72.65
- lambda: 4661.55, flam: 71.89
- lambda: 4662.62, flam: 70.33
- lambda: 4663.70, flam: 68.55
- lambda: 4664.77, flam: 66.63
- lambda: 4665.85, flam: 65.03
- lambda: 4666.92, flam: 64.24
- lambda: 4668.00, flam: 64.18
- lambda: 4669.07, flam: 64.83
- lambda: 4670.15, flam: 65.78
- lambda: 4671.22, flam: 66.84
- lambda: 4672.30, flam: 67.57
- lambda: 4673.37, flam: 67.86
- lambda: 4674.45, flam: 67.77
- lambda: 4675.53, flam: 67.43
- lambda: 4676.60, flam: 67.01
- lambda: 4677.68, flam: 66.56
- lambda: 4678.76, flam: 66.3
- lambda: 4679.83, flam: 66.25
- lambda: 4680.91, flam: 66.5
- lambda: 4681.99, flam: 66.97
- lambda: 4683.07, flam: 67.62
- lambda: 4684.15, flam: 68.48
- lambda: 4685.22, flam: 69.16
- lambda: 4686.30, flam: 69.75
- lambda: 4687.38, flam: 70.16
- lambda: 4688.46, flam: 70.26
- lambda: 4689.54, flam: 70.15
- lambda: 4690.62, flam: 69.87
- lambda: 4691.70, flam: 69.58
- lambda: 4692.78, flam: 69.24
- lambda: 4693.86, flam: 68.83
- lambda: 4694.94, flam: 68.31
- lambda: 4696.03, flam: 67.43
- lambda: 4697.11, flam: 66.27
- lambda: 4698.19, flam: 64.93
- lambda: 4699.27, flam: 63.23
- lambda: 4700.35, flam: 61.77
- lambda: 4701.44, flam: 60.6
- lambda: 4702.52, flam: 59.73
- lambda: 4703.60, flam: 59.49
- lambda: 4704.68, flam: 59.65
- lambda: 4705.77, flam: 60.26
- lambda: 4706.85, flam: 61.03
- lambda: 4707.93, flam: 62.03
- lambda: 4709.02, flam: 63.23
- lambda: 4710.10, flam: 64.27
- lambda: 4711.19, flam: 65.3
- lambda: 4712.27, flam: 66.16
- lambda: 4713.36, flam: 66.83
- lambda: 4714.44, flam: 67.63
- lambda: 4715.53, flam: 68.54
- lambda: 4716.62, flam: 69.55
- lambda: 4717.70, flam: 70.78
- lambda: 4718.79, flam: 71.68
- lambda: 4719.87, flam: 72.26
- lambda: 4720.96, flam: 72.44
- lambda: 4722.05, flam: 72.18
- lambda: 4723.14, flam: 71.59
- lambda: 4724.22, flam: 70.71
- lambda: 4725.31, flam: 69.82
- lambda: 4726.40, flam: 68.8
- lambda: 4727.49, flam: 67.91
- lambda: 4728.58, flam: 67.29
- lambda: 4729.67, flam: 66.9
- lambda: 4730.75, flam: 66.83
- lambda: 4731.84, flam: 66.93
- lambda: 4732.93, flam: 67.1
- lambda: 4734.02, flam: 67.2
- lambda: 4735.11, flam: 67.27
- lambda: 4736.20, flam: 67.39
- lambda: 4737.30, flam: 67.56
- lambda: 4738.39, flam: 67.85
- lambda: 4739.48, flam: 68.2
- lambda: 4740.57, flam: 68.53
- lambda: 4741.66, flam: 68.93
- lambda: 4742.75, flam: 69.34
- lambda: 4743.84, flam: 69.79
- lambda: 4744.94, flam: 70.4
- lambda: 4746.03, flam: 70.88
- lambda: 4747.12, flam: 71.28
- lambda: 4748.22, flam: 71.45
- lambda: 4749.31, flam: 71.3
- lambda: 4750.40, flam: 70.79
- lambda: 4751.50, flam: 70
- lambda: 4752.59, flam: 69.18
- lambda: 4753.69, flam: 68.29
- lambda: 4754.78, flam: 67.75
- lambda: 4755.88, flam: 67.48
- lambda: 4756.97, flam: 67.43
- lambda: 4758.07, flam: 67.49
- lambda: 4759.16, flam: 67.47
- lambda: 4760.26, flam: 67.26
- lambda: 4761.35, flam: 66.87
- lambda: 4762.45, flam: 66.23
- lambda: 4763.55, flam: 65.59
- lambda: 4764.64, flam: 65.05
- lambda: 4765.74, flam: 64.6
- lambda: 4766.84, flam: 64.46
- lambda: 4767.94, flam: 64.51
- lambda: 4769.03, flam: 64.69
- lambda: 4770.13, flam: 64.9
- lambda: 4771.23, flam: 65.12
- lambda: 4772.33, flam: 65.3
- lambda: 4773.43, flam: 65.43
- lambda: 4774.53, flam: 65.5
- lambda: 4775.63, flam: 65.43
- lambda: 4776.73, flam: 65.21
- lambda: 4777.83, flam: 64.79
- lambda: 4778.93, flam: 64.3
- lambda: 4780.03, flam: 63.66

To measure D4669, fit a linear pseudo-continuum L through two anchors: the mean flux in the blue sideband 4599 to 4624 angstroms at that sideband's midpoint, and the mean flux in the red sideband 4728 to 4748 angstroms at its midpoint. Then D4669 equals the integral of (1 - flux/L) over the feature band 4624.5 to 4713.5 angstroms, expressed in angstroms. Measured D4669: 2.79 angstroms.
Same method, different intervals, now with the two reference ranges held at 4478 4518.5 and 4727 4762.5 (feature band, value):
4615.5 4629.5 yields -0.9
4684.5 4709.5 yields 0.9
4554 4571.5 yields -0.6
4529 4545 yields 1.7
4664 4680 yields 0.3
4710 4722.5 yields -0.2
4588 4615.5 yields -0.8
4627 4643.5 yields -0.8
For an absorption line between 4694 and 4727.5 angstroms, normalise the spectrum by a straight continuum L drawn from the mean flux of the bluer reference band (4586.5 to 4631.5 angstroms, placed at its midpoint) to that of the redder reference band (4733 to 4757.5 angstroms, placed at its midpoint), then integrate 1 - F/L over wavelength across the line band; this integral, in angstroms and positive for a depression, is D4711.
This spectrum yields 1.4 angstroms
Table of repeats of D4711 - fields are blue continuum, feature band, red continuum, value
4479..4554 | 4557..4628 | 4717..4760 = -4.0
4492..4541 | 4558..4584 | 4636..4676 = -1.6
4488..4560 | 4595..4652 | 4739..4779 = -3.3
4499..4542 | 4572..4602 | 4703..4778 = -1.3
